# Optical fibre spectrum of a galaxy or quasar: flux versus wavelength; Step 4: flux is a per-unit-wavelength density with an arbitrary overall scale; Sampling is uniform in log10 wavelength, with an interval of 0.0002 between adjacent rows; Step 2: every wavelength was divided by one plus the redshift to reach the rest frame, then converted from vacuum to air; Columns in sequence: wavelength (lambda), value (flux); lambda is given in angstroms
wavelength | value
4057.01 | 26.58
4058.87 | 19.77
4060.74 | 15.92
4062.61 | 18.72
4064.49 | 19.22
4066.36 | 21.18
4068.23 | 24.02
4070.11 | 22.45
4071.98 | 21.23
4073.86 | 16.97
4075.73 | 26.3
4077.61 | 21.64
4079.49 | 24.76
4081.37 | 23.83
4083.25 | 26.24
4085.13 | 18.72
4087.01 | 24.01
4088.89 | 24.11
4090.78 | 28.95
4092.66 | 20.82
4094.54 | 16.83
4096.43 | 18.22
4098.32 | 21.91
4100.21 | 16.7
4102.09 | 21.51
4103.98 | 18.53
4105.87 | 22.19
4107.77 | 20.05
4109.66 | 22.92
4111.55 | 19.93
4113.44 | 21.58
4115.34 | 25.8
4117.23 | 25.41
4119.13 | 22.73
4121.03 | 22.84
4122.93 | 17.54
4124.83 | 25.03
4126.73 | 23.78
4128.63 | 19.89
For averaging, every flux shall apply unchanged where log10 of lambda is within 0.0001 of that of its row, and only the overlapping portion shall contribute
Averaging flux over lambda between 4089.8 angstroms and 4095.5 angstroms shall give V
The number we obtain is 22.2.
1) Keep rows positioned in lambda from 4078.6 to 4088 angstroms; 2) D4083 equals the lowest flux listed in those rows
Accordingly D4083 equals 18.72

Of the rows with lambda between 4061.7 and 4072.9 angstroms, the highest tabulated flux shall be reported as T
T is 24.02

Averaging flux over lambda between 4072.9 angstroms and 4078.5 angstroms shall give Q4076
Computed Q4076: 21.6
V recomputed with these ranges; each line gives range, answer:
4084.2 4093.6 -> 23.3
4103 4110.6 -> 20.9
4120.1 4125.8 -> 21.8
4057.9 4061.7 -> 18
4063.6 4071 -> 21.7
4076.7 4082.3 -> 23.4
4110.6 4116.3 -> 22.5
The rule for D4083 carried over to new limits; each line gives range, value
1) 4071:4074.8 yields 16.97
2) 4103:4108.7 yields 18.53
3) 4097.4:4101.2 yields 16.7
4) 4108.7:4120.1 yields 19.93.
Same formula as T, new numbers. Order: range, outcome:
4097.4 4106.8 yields 22.19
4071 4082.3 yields 26.3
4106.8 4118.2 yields 25.8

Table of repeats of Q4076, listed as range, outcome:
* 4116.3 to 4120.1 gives 24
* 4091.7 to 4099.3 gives 19.5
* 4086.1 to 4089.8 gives 24.1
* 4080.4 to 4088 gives 23.2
